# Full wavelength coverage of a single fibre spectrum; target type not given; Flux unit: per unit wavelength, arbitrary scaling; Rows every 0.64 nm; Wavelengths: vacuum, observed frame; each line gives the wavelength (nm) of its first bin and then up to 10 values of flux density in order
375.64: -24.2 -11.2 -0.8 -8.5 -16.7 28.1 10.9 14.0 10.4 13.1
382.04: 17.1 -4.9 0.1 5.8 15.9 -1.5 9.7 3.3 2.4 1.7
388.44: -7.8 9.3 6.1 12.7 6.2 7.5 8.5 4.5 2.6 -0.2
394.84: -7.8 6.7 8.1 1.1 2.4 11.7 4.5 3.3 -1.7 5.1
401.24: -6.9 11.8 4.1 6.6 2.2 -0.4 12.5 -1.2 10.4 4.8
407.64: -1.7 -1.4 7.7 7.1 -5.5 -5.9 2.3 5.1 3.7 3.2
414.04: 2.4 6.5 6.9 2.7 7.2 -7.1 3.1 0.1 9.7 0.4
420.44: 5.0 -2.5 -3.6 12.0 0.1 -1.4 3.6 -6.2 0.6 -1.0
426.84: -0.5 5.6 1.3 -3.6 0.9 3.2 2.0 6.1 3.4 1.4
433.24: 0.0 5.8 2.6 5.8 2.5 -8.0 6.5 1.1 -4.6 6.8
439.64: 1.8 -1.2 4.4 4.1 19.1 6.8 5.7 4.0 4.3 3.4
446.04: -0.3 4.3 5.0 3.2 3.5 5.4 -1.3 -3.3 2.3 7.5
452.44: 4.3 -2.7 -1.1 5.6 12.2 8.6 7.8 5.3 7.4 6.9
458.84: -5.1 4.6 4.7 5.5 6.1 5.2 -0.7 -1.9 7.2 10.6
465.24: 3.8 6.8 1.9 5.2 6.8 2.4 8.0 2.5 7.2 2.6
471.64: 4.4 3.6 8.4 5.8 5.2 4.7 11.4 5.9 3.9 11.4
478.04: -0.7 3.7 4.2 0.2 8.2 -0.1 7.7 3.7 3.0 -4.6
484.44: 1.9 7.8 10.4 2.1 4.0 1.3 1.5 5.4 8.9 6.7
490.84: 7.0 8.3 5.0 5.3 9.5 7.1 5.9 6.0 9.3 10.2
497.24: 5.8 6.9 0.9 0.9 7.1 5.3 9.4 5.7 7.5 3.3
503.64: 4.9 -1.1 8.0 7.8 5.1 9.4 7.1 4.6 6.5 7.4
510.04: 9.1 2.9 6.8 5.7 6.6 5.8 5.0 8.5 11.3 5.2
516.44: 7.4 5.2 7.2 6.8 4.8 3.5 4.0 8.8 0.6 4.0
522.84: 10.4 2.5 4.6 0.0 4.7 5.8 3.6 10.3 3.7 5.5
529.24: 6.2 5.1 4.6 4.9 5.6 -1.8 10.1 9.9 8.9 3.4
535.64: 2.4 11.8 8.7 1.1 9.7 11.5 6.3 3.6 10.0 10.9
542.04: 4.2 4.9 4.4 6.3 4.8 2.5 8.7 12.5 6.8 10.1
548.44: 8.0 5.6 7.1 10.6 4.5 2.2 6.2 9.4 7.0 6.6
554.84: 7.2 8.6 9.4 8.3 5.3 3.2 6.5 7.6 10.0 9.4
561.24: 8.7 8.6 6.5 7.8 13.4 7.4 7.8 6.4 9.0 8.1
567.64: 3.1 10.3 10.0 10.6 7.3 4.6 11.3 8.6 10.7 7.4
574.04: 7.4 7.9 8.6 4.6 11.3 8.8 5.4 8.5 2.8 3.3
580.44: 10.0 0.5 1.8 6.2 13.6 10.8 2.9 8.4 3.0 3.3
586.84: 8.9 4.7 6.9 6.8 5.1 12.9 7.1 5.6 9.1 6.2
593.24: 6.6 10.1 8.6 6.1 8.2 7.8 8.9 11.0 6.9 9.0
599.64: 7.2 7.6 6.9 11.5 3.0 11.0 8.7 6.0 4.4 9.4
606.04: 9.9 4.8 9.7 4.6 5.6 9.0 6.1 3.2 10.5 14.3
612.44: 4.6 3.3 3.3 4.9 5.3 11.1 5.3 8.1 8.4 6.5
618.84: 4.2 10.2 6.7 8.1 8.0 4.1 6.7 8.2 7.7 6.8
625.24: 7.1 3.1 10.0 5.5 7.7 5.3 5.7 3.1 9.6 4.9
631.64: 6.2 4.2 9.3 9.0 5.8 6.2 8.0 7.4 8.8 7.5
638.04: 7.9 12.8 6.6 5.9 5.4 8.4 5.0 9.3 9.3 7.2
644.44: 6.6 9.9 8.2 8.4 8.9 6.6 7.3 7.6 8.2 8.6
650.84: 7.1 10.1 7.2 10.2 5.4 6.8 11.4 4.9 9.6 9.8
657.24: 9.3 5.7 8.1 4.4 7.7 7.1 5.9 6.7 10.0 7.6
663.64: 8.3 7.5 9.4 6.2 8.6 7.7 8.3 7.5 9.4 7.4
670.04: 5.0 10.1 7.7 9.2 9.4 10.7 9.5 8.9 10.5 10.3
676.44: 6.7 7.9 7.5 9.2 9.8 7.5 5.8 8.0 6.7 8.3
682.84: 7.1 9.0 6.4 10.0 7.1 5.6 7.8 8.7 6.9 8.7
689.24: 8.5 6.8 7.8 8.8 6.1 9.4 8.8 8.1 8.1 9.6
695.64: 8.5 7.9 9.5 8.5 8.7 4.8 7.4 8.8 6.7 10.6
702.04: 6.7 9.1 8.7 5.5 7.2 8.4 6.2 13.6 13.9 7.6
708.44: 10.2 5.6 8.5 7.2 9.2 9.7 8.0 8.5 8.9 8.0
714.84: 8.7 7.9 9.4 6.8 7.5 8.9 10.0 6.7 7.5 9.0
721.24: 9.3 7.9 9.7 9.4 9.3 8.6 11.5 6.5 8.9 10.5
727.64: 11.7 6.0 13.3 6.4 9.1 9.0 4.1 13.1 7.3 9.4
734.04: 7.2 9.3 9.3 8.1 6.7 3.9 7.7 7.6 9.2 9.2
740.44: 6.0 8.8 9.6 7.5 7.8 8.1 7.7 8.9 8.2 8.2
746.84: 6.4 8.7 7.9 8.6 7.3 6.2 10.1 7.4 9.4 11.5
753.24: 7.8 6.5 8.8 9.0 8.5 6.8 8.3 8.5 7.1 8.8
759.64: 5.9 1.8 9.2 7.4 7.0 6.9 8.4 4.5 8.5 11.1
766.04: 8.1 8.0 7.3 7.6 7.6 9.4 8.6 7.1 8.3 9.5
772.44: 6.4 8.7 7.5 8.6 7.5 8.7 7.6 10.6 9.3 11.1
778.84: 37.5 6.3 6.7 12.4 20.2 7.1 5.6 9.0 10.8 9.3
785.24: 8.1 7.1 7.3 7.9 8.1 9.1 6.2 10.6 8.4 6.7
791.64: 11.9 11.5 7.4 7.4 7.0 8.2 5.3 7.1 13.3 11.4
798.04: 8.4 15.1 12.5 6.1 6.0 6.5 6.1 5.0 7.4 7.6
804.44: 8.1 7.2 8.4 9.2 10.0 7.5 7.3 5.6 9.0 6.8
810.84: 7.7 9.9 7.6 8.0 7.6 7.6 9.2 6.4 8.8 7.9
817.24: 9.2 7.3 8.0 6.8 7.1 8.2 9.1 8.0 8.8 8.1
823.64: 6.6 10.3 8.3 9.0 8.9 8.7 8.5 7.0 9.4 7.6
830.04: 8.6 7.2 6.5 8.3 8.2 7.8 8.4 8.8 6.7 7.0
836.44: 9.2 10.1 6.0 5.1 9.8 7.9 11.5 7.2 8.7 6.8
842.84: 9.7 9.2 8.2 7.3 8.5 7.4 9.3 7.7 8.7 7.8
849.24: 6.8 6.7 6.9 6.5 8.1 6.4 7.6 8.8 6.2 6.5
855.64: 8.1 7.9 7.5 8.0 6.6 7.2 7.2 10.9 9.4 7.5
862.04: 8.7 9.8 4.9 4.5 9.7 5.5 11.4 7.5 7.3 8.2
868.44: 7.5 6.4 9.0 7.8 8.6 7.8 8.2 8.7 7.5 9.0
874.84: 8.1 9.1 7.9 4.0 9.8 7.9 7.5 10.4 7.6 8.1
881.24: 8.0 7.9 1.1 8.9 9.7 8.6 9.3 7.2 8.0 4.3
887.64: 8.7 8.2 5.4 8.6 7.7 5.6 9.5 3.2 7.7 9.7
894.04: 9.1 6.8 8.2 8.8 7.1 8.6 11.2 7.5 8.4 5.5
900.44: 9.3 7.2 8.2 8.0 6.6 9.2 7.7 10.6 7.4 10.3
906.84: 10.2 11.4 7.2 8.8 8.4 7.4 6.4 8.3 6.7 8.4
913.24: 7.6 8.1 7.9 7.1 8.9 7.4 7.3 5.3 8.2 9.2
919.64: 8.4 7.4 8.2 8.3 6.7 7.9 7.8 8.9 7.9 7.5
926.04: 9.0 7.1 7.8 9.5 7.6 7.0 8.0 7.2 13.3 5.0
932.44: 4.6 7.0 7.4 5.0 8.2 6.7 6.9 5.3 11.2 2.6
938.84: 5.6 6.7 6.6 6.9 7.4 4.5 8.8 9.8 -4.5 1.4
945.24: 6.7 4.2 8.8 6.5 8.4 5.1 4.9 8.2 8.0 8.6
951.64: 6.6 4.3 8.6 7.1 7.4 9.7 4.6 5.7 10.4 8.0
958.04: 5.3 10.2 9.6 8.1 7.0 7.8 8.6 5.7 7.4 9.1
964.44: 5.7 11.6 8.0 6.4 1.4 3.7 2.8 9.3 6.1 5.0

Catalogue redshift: 0.19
